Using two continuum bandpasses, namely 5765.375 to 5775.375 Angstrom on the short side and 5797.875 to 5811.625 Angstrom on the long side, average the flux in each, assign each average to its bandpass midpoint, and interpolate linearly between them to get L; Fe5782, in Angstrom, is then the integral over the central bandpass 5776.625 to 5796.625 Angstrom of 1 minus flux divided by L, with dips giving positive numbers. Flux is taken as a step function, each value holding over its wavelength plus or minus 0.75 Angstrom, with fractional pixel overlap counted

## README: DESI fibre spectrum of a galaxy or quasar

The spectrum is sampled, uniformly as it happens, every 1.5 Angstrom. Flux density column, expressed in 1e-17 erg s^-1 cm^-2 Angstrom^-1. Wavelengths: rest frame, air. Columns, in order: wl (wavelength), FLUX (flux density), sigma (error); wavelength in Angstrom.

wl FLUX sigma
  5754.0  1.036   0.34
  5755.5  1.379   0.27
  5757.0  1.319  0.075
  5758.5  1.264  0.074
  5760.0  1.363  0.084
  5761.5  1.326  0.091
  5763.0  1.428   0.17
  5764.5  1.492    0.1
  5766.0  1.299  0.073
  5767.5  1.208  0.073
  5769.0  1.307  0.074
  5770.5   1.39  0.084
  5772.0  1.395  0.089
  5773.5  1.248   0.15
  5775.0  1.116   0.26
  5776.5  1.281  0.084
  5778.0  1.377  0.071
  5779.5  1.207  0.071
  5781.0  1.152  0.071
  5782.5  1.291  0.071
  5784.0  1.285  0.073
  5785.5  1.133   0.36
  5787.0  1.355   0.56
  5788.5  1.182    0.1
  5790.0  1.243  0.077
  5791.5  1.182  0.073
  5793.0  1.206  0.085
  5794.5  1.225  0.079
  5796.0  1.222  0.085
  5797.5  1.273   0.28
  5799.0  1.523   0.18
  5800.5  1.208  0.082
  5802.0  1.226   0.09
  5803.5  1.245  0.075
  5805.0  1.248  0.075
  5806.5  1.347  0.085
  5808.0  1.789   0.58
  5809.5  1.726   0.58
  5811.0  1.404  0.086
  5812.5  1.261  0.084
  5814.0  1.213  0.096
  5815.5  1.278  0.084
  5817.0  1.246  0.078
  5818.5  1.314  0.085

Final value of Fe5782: 1.59 Angstrom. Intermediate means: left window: 1.29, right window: 1.41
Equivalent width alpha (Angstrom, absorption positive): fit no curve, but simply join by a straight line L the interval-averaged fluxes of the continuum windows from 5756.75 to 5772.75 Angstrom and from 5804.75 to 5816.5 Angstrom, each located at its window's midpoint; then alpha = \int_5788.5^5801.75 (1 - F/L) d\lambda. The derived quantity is 1.3 Angstrom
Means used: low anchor 1.35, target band 1.25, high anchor 1.41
